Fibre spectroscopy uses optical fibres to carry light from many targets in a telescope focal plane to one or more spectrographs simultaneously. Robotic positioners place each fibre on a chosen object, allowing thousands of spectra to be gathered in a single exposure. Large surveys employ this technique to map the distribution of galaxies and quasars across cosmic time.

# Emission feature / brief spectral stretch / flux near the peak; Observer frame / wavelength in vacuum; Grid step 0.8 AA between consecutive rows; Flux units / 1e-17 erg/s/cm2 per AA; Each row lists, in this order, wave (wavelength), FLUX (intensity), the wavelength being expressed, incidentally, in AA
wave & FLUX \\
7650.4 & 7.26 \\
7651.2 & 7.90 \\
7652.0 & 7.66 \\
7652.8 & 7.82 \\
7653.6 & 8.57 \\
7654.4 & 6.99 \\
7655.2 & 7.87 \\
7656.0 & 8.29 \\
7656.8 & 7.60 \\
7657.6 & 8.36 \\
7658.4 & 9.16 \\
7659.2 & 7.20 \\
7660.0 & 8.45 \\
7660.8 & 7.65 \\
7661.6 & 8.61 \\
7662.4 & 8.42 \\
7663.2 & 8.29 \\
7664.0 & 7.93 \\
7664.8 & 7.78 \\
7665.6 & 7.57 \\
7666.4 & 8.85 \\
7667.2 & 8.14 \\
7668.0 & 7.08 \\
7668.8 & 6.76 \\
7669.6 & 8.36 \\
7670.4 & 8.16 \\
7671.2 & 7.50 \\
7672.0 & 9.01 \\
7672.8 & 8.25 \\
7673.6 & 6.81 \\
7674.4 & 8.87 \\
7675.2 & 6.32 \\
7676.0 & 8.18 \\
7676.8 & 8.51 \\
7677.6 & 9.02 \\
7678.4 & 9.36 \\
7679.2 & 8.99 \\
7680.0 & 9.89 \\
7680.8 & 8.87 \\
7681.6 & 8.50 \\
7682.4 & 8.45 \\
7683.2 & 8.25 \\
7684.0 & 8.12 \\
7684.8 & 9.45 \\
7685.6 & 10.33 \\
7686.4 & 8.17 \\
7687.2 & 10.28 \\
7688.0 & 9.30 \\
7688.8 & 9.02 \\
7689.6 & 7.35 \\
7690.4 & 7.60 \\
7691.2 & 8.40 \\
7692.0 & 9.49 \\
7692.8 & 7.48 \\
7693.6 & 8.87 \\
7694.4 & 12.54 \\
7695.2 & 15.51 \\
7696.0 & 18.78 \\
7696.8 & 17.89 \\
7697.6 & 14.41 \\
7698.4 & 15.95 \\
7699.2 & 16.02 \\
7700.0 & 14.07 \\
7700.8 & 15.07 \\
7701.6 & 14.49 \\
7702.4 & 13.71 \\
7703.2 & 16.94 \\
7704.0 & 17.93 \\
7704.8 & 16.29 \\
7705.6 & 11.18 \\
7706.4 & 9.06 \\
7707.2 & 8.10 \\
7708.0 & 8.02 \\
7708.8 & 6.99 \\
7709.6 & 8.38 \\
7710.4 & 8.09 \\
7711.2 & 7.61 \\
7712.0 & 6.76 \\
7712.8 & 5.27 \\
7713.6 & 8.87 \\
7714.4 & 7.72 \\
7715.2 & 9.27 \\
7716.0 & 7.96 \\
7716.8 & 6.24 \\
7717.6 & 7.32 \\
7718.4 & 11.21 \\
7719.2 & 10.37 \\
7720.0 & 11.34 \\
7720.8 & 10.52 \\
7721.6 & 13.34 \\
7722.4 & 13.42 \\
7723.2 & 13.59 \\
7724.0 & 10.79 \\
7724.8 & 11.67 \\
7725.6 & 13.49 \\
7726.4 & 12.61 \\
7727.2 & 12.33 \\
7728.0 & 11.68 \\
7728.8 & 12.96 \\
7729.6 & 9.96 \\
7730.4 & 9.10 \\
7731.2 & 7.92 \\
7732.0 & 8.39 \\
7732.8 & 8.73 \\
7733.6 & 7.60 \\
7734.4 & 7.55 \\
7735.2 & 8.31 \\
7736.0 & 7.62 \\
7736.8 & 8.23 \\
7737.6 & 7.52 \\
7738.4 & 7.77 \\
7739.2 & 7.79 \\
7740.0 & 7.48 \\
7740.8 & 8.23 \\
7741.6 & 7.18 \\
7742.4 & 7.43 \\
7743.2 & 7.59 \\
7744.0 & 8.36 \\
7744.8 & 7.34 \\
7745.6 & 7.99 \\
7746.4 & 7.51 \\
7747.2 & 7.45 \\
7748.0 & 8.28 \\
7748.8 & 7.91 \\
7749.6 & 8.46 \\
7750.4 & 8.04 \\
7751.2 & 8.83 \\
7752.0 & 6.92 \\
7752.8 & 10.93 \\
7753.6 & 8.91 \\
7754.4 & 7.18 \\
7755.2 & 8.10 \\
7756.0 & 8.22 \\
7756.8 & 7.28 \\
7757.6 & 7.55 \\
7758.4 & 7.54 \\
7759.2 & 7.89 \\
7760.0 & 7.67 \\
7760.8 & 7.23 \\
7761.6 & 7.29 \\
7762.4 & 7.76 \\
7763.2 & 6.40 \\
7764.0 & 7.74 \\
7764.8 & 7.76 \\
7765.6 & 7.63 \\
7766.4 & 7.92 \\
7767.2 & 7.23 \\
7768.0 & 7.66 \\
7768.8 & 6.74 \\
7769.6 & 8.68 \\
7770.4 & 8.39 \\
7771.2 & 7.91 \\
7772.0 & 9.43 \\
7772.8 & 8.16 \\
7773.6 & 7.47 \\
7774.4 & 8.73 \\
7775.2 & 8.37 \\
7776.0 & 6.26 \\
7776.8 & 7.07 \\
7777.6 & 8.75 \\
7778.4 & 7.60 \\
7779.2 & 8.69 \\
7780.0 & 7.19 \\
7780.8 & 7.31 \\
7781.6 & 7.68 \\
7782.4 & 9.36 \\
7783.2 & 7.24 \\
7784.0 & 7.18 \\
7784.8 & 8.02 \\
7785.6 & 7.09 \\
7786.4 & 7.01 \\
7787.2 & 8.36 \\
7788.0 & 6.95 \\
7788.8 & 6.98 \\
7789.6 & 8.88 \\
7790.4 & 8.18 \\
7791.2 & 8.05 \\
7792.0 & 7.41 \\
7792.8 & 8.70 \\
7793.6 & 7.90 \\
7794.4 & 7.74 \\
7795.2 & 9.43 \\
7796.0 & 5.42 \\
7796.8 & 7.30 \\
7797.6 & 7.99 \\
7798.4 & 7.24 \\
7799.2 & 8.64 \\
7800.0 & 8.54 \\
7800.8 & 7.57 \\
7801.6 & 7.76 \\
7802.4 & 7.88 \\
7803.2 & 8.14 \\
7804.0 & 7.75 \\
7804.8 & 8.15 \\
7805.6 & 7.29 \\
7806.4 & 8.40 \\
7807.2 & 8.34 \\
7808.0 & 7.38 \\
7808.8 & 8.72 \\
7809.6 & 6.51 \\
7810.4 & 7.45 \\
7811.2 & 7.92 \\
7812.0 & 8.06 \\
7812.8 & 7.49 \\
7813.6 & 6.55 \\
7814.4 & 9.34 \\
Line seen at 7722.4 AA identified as [N II] 6583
